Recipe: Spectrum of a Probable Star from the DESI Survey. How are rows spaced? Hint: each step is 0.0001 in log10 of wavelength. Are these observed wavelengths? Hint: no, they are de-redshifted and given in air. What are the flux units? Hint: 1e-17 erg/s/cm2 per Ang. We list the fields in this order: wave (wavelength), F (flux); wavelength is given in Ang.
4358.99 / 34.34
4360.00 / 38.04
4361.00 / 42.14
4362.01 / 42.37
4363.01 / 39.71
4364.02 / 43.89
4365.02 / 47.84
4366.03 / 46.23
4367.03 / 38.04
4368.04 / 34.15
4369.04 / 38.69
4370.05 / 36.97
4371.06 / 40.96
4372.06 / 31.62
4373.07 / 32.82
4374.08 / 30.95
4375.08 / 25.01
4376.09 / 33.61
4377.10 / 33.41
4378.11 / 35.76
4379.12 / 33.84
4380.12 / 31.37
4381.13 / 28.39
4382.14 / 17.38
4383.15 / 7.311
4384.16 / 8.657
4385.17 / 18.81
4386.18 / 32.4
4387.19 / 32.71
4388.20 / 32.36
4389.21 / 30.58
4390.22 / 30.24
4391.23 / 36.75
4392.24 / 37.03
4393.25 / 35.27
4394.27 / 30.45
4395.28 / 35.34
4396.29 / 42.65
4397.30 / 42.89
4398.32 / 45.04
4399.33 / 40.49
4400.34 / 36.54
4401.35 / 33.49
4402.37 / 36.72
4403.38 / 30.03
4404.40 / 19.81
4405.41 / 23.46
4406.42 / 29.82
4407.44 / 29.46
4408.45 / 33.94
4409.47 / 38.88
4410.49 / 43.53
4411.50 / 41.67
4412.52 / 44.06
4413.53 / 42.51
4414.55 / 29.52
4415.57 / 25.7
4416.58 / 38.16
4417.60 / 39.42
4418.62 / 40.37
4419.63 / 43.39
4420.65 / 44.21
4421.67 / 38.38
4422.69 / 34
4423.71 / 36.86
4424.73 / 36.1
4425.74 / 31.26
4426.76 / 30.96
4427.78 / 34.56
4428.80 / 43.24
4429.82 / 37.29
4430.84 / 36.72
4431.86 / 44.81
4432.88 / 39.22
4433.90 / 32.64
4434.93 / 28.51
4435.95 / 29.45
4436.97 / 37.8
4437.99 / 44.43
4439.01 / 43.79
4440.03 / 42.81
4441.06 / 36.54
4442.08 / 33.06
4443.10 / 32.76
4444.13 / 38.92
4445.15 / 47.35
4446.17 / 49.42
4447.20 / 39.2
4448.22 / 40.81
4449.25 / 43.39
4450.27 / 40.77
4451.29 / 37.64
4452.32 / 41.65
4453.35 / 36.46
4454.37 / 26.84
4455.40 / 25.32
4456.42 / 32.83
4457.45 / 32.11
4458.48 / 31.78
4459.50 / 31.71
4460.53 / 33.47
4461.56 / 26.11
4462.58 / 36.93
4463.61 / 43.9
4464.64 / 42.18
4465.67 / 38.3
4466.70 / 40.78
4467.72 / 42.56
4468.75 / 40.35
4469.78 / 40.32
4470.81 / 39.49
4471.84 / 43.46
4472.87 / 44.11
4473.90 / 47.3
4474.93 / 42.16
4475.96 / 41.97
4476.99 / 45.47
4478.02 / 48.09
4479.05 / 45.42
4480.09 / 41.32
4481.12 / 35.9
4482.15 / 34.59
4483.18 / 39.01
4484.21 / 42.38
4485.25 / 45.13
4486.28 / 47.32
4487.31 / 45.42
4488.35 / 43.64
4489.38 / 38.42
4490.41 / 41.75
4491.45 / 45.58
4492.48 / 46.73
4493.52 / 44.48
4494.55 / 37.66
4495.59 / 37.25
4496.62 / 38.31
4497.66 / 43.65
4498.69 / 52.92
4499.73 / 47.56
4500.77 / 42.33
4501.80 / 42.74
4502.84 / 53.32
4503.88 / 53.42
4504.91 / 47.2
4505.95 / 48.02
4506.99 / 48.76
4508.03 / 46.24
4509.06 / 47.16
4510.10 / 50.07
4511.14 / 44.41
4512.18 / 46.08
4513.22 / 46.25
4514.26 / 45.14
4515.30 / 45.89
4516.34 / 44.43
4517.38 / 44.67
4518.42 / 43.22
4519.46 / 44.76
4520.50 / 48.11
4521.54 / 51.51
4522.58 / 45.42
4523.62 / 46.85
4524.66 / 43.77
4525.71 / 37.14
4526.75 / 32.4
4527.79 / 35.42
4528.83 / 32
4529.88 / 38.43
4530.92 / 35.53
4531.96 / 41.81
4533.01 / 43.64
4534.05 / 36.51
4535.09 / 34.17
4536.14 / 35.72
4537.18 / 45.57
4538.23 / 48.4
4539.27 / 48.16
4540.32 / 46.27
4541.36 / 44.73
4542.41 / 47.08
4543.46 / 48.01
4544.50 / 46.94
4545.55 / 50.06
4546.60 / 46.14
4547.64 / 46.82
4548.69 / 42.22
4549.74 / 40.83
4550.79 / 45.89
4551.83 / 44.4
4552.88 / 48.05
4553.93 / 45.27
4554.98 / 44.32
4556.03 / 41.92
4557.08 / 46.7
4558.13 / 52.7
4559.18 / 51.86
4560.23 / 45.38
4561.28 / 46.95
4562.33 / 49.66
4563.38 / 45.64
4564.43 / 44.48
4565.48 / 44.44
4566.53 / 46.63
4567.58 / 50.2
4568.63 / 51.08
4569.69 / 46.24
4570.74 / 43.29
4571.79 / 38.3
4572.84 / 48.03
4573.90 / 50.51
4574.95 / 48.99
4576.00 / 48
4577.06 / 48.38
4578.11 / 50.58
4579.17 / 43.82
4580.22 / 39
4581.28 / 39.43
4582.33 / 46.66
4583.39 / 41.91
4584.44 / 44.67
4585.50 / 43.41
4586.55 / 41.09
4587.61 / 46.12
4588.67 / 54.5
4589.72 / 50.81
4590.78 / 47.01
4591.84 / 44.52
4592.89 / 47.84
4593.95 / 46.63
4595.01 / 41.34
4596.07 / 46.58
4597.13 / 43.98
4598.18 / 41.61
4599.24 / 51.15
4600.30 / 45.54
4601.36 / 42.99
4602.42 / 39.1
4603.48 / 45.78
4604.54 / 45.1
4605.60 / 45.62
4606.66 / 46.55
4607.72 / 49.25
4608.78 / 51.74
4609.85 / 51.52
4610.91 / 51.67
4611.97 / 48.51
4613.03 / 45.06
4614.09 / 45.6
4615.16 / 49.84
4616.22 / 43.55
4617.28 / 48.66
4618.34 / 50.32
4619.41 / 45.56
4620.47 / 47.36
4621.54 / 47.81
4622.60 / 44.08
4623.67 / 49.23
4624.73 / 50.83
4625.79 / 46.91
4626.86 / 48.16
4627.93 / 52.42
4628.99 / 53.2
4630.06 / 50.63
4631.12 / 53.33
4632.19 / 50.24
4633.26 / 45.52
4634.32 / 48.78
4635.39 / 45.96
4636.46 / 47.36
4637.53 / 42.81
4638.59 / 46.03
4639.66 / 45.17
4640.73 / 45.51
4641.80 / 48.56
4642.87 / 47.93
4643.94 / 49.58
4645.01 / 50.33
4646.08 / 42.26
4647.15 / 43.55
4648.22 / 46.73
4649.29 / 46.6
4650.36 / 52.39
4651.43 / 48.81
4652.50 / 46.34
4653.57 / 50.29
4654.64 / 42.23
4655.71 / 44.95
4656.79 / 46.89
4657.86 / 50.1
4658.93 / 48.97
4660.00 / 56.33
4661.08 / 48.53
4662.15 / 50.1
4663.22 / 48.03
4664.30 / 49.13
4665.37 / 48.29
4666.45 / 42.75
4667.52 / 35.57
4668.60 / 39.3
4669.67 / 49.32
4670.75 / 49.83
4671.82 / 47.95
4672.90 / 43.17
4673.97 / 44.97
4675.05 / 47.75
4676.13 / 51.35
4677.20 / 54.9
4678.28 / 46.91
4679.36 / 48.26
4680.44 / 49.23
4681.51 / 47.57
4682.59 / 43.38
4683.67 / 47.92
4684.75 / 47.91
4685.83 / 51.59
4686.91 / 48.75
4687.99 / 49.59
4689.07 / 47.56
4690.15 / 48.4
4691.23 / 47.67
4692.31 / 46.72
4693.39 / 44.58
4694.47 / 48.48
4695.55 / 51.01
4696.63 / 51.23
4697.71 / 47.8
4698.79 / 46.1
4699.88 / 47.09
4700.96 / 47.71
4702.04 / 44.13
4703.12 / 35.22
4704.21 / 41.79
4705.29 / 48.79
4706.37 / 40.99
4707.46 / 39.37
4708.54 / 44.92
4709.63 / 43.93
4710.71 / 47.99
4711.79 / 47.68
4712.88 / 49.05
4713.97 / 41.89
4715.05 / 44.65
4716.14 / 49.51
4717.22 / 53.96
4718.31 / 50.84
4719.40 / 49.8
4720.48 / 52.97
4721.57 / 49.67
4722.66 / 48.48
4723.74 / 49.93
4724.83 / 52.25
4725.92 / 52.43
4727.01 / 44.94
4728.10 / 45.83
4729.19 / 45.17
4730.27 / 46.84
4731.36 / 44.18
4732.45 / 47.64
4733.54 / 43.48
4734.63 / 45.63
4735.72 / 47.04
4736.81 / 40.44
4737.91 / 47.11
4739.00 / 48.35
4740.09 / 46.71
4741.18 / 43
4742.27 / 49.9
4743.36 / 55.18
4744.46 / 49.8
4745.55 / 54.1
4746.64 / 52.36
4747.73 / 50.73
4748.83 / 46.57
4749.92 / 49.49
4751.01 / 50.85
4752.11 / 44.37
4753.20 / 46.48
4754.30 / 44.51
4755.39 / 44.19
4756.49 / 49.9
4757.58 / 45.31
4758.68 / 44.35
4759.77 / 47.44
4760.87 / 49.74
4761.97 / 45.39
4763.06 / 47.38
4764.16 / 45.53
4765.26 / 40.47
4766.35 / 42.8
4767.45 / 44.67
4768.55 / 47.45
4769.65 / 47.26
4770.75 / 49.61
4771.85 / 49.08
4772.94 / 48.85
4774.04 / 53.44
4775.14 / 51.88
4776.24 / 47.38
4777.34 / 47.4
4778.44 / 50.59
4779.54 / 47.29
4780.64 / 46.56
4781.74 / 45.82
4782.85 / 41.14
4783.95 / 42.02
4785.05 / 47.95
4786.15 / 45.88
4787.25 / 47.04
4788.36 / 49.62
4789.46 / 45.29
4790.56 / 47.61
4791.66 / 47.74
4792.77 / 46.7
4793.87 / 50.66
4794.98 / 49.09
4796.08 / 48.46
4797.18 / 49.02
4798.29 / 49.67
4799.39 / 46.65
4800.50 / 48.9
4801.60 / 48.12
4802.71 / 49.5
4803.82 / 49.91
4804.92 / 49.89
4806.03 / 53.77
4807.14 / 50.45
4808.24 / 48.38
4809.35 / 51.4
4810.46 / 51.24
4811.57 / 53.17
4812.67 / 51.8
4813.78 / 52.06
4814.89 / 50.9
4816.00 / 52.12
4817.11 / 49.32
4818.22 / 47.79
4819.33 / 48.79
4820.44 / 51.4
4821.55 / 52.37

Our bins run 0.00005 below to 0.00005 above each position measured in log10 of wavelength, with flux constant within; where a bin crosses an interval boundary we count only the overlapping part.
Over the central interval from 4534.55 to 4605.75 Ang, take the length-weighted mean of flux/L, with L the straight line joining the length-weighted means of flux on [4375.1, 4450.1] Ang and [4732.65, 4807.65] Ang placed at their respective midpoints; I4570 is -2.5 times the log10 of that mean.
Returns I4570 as -0.13 mag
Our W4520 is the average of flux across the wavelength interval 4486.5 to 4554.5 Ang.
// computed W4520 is 44.2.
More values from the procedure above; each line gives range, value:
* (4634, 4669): 46.9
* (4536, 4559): 46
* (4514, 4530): 42.5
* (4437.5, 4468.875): 37.8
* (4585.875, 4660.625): 47.4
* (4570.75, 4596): 45.7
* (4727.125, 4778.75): 47.3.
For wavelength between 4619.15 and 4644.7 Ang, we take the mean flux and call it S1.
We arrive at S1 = 48.1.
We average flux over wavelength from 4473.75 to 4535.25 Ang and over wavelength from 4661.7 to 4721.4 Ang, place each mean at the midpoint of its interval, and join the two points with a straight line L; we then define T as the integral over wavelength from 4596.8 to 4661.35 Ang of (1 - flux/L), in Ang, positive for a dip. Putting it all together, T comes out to -2.5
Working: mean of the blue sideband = 43.5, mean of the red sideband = 47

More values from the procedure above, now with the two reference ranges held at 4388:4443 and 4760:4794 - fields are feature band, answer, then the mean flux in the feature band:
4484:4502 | -2.3 Ang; 43.5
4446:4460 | 0.5 Ang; 36.1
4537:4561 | -3.7 Ang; 46.4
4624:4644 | -2.6 Ang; 48.3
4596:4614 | -2.0 Ang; 46.6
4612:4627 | -1.8 Ang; 47.4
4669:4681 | -1.2 Ang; 48.4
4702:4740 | -0.9 Ang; 46.5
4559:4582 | -3.1 Ang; 46.3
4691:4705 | -0.5 Ang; 46.1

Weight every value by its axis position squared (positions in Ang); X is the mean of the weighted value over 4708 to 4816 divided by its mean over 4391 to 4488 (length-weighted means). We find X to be 1.5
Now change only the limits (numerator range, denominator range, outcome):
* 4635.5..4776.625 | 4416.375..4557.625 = 1.25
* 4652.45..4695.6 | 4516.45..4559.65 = 1.15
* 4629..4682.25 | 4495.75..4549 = 1.14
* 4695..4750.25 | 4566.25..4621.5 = 1.08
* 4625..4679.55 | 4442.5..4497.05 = 1.29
